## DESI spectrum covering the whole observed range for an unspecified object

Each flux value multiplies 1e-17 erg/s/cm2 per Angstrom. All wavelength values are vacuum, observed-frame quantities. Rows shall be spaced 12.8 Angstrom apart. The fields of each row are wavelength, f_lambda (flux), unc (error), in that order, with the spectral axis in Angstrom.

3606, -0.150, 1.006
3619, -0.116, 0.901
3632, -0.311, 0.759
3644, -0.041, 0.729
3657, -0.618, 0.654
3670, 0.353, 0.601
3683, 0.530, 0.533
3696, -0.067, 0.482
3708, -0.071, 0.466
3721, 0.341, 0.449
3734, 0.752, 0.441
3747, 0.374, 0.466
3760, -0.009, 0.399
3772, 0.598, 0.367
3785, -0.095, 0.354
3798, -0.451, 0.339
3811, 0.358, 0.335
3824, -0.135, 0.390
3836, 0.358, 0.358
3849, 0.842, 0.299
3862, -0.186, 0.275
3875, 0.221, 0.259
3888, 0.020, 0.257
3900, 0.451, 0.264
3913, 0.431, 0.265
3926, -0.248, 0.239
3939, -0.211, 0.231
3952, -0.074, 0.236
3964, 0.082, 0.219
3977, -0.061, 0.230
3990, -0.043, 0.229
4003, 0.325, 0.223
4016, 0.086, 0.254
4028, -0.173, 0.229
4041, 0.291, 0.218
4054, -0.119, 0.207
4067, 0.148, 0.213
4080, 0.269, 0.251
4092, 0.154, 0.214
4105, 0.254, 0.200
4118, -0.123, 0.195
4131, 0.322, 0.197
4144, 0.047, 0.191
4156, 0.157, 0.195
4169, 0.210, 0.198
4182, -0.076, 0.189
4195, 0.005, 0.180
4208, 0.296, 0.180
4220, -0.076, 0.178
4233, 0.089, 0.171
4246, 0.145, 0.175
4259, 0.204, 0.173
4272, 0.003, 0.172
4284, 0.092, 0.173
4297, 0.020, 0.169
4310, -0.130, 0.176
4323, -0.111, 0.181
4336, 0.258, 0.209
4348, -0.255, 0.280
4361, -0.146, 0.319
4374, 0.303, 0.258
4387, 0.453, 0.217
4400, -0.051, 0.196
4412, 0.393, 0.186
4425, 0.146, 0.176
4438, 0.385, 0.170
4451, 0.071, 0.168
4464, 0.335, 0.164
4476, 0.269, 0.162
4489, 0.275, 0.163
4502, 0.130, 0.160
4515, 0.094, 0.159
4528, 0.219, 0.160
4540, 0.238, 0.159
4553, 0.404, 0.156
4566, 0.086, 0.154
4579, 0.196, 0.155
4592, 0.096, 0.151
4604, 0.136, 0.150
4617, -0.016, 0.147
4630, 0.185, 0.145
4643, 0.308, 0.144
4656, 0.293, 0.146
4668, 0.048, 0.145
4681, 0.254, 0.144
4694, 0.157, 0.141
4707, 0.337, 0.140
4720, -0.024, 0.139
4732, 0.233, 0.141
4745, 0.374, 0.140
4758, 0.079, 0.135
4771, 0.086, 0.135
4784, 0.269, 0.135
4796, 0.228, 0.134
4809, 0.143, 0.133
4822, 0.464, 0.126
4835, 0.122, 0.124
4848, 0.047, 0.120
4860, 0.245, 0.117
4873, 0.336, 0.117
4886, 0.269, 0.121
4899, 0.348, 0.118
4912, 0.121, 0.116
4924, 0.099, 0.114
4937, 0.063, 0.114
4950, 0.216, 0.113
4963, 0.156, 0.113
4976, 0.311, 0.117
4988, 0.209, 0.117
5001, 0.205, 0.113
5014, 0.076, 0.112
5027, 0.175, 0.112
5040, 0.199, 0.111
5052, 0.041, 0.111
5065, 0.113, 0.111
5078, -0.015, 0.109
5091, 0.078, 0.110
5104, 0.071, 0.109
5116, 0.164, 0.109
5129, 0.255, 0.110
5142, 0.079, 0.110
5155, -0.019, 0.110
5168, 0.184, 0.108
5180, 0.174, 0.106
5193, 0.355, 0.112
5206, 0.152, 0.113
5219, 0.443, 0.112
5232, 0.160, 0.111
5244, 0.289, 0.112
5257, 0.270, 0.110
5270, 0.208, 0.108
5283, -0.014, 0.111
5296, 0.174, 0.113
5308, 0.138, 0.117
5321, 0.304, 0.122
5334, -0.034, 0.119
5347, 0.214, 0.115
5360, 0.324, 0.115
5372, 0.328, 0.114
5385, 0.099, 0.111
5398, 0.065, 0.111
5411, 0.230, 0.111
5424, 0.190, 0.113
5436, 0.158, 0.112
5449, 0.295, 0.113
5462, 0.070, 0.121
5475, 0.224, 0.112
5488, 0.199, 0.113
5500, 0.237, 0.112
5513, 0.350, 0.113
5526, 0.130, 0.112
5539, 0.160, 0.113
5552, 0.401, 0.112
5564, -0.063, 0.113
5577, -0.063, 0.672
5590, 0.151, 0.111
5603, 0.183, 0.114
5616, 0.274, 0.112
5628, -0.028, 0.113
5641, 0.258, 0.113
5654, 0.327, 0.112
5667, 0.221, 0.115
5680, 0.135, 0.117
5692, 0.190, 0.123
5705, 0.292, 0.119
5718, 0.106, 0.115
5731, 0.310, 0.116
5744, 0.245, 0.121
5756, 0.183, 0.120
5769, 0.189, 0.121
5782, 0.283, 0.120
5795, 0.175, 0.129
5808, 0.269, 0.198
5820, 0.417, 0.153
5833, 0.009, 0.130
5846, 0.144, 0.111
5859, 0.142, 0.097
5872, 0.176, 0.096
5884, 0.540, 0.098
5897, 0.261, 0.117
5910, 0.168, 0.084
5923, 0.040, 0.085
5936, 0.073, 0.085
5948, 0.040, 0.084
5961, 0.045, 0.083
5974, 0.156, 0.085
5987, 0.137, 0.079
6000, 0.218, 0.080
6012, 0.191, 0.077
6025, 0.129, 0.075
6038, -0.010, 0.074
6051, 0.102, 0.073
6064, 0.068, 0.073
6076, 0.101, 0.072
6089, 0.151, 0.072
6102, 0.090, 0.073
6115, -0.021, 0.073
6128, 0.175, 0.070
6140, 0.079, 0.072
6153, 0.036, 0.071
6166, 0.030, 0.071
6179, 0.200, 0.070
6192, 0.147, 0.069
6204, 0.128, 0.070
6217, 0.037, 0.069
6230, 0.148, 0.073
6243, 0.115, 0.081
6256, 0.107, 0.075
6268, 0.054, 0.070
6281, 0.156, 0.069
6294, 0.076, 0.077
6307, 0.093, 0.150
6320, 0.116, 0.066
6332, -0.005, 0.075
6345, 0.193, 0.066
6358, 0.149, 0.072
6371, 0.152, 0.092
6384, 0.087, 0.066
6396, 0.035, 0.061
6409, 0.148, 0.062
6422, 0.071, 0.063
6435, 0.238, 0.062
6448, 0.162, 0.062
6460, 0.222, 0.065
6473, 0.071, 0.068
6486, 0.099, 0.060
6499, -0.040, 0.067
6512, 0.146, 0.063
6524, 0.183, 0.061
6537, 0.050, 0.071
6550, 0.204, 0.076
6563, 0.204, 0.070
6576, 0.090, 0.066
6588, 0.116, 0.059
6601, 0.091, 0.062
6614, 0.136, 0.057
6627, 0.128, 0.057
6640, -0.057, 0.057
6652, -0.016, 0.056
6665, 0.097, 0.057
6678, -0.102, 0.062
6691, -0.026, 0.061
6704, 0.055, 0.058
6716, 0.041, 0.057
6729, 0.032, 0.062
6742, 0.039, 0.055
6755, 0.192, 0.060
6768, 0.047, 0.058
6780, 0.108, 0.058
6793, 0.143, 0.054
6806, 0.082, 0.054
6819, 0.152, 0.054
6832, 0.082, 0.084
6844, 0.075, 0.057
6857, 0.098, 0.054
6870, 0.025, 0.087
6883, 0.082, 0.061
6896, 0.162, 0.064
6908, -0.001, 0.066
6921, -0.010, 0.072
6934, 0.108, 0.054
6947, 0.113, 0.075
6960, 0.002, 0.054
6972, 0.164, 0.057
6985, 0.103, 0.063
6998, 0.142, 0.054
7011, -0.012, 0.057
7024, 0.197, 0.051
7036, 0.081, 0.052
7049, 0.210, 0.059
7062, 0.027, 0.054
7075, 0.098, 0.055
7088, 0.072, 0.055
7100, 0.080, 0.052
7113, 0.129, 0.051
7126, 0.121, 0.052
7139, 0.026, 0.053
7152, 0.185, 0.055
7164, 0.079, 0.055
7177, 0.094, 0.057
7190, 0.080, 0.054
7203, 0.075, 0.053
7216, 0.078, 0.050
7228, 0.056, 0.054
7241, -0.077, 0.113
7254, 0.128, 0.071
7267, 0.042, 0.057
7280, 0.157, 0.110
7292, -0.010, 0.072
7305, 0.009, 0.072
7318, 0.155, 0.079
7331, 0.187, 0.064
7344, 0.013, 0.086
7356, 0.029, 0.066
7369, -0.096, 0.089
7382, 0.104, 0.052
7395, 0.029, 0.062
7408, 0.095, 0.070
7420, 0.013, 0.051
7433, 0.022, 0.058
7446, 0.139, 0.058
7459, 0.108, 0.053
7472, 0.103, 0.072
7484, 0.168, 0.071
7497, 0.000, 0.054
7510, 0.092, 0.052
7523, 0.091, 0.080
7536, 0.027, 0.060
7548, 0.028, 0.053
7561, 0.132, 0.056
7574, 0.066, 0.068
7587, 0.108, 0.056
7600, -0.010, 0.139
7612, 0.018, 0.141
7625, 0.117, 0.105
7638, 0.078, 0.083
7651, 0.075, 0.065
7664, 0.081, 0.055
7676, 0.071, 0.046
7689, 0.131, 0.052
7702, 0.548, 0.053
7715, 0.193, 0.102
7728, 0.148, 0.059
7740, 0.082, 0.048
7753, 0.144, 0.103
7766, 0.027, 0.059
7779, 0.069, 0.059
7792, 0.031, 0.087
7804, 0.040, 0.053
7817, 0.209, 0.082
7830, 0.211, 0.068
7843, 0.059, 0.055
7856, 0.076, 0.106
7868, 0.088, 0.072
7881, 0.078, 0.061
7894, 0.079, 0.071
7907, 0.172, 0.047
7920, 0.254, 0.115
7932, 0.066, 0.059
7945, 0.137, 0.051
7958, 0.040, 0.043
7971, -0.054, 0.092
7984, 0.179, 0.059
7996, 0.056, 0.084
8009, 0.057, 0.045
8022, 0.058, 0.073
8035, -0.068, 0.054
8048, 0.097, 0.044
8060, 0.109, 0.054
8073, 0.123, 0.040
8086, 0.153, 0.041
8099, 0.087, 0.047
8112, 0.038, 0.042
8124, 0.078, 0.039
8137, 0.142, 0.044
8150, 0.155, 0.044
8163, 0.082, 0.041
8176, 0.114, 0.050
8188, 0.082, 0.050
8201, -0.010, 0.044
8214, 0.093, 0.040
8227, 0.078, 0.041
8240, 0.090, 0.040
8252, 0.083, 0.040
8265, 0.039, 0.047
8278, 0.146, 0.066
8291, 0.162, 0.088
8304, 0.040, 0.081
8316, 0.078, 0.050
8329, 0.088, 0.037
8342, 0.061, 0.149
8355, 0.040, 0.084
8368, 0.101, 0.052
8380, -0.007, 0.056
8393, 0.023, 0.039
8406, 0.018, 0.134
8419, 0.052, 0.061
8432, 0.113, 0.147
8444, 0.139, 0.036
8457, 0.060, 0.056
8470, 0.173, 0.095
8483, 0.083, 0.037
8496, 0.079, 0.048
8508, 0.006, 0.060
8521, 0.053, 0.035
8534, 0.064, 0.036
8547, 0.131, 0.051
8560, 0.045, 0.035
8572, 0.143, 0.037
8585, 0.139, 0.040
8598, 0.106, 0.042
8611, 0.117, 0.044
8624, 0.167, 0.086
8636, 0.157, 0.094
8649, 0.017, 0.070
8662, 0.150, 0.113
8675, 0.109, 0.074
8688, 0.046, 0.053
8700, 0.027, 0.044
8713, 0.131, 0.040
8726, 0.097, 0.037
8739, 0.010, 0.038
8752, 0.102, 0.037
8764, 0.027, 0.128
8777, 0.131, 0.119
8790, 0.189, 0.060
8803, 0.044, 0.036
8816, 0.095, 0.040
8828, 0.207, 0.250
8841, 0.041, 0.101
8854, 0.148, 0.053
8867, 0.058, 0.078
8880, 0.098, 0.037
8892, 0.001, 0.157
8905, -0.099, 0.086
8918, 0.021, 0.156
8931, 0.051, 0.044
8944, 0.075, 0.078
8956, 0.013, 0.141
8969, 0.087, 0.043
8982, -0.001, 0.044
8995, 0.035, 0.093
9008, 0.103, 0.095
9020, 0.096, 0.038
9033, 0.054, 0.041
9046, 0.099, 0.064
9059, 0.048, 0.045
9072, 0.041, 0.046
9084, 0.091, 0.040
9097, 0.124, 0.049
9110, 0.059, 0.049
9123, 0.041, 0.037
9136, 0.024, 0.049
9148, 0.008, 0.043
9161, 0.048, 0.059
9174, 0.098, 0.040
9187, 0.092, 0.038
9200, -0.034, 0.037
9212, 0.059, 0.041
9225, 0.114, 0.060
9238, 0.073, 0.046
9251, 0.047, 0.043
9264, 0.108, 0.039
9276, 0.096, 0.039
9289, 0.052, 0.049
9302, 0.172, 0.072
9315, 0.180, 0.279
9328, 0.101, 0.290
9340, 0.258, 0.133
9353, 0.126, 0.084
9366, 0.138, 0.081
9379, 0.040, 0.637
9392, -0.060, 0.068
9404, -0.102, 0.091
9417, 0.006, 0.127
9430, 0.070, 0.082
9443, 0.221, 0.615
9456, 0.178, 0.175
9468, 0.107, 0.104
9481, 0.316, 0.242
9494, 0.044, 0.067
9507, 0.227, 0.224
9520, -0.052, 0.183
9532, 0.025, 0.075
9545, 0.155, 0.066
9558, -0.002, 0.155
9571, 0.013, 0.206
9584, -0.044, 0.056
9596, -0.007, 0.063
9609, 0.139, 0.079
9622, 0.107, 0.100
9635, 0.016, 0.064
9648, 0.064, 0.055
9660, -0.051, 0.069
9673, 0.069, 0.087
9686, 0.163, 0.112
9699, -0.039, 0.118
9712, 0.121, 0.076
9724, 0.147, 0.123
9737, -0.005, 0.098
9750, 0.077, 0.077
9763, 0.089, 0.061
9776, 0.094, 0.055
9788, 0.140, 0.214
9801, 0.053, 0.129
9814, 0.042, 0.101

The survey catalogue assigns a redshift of 0.174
